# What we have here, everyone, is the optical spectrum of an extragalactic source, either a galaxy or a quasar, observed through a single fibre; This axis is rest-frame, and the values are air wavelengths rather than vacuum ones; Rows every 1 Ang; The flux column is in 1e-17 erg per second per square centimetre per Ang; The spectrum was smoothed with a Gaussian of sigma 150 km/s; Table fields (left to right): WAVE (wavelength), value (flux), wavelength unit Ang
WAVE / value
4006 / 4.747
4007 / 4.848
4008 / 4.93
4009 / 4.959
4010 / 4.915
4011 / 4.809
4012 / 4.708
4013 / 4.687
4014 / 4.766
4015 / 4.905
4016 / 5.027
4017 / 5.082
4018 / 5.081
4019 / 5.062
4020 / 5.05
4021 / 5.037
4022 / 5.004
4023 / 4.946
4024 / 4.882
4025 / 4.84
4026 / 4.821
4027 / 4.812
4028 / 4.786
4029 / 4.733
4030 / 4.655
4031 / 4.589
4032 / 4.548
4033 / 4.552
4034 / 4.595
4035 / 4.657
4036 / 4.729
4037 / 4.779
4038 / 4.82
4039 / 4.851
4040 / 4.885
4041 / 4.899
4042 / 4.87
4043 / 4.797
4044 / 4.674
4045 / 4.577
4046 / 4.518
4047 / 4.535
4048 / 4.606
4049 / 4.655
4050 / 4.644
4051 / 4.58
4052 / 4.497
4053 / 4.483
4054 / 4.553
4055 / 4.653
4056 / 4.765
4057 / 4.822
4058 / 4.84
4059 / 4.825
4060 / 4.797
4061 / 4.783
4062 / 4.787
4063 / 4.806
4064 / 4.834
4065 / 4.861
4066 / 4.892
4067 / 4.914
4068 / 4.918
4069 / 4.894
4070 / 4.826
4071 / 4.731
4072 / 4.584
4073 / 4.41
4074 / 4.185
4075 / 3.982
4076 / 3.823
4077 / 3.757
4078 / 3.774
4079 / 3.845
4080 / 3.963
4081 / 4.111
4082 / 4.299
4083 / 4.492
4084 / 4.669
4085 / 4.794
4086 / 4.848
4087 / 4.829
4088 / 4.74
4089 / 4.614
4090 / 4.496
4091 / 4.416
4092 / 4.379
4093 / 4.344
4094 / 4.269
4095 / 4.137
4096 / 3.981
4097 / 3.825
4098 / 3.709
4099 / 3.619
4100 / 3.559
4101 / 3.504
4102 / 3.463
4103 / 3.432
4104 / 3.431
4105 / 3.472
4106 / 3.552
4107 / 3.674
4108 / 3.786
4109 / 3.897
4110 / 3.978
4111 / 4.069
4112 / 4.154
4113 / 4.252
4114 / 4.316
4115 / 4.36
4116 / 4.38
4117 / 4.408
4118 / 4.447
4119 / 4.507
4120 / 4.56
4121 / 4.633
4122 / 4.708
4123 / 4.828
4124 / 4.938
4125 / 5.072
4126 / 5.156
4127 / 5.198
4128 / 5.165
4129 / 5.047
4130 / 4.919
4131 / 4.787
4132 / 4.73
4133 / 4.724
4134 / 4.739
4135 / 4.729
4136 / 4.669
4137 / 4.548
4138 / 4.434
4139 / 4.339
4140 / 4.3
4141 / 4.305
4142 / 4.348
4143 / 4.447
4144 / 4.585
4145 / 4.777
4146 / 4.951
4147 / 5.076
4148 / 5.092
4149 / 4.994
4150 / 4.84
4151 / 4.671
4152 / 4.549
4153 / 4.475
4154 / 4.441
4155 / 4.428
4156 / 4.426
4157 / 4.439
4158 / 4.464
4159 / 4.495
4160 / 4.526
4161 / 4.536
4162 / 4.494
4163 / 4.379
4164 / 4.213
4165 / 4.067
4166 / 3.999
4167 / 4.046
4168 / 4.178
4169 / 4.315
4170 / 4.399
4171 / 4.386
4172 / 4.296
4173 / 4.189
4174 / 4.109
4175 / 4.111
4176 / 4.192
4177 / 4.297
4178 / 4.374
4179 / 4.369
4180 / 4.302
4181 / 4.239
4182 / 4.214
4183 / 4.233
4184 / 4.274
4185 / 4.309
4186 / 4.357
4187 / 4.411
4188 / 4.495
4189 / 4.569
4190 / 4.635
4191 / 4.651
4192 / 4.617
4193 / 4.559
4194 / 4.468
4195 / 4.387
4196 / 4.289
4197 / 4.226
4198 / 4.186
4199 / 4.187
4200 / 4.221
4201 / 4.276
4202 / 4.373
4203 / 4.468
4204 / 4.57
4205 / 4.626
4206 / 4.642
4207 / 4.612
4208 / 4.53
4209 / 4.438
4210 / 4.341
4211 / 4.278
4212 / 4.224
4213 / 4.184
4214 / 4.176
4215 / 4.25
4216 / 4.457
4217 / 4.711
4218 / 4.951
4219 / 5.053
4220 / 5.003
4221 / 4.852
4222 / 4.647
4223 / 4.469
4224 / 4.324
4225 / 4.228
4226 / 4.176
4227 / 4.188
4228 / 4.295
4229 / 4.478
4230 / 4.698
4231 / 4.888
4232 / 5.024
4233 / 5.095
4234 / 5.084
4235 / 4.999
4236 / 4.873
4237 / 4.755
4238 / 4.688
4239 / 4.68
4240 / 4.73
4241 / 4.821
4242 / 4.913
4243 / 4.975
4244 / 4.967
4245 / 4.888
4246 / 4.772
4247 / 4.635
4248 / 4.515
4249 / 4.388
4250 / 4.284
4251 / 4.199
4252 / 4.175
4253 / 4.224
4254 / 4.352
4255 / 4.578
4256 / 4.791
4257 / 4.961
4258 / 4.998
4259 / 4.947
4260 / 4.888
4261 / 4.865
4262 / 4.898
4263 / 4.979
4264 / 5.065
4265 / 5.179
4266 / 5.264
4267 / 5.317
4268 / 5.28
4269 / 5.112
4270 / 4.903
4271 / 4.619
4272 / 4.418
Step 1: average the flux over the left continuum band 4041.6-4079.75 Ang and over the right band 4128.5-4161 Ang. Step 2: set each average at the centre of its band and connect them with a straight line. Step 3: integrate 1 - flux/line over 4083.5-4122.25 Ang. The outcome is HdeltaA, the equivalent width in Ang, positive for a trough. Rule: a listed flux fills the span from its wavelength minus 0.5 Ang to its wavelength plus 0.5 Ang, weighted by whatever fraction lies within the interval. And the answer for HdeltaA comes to 3.8 Ang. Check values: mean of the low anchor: 4.58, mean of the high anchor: 4.63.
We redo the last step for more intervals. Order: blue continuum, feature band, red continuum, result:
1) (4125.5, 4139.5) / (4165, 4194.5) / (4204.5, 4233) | 2.1 Ang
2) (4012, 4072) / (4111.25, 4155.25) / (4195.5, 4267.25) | 0.4 Ang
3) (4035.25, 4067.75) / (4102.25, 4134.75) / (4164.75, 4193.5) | 0.7 Ang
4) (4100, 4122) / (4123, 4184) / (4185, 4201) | -4.6 Ang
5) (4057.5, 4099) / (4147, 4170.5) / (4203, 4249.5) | 0.4 Ang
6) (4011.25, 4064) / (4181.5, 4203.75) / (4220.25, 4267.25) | 1.6 Ang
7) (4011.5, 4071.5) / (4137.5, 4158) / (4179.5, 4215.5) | -0.4 Ang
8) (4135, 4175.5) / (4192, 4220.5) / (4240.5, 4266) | 0.9 Ang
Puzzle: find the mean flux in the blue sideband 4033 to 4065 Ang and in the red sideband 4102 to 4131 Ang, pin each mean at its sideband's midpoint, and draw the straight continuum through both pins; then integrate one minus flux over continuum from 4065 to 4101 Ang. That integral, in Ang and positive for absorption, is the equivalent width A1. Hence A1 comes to 1.7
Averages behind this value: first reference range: 4.71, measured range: 4.33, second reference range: 4.36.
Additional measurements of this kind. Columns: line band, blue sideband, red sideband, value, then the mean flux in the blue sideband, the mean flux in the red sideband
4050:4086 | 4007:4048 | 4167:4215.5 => 1.2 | 4.81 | 4.35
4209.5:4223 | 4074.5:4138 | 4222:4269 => 0.3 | 4.31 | 4.74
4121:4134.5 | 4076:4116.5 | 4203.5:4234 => -2.3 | 4.08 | 4.56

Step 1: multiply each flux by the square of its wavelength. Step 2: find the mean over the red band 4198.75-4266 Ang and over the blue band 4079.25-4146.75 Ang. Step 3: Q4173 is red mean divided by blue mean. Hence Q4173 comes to 1.1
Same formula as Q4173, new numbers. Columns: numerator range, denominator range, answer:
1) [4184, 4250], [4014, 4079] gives 1.06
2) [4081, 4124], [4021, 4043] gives 0.91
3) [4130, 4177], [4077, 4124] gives 1.10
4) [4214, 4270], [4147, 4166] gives 1.09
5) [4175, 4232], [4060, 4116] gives 1.11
